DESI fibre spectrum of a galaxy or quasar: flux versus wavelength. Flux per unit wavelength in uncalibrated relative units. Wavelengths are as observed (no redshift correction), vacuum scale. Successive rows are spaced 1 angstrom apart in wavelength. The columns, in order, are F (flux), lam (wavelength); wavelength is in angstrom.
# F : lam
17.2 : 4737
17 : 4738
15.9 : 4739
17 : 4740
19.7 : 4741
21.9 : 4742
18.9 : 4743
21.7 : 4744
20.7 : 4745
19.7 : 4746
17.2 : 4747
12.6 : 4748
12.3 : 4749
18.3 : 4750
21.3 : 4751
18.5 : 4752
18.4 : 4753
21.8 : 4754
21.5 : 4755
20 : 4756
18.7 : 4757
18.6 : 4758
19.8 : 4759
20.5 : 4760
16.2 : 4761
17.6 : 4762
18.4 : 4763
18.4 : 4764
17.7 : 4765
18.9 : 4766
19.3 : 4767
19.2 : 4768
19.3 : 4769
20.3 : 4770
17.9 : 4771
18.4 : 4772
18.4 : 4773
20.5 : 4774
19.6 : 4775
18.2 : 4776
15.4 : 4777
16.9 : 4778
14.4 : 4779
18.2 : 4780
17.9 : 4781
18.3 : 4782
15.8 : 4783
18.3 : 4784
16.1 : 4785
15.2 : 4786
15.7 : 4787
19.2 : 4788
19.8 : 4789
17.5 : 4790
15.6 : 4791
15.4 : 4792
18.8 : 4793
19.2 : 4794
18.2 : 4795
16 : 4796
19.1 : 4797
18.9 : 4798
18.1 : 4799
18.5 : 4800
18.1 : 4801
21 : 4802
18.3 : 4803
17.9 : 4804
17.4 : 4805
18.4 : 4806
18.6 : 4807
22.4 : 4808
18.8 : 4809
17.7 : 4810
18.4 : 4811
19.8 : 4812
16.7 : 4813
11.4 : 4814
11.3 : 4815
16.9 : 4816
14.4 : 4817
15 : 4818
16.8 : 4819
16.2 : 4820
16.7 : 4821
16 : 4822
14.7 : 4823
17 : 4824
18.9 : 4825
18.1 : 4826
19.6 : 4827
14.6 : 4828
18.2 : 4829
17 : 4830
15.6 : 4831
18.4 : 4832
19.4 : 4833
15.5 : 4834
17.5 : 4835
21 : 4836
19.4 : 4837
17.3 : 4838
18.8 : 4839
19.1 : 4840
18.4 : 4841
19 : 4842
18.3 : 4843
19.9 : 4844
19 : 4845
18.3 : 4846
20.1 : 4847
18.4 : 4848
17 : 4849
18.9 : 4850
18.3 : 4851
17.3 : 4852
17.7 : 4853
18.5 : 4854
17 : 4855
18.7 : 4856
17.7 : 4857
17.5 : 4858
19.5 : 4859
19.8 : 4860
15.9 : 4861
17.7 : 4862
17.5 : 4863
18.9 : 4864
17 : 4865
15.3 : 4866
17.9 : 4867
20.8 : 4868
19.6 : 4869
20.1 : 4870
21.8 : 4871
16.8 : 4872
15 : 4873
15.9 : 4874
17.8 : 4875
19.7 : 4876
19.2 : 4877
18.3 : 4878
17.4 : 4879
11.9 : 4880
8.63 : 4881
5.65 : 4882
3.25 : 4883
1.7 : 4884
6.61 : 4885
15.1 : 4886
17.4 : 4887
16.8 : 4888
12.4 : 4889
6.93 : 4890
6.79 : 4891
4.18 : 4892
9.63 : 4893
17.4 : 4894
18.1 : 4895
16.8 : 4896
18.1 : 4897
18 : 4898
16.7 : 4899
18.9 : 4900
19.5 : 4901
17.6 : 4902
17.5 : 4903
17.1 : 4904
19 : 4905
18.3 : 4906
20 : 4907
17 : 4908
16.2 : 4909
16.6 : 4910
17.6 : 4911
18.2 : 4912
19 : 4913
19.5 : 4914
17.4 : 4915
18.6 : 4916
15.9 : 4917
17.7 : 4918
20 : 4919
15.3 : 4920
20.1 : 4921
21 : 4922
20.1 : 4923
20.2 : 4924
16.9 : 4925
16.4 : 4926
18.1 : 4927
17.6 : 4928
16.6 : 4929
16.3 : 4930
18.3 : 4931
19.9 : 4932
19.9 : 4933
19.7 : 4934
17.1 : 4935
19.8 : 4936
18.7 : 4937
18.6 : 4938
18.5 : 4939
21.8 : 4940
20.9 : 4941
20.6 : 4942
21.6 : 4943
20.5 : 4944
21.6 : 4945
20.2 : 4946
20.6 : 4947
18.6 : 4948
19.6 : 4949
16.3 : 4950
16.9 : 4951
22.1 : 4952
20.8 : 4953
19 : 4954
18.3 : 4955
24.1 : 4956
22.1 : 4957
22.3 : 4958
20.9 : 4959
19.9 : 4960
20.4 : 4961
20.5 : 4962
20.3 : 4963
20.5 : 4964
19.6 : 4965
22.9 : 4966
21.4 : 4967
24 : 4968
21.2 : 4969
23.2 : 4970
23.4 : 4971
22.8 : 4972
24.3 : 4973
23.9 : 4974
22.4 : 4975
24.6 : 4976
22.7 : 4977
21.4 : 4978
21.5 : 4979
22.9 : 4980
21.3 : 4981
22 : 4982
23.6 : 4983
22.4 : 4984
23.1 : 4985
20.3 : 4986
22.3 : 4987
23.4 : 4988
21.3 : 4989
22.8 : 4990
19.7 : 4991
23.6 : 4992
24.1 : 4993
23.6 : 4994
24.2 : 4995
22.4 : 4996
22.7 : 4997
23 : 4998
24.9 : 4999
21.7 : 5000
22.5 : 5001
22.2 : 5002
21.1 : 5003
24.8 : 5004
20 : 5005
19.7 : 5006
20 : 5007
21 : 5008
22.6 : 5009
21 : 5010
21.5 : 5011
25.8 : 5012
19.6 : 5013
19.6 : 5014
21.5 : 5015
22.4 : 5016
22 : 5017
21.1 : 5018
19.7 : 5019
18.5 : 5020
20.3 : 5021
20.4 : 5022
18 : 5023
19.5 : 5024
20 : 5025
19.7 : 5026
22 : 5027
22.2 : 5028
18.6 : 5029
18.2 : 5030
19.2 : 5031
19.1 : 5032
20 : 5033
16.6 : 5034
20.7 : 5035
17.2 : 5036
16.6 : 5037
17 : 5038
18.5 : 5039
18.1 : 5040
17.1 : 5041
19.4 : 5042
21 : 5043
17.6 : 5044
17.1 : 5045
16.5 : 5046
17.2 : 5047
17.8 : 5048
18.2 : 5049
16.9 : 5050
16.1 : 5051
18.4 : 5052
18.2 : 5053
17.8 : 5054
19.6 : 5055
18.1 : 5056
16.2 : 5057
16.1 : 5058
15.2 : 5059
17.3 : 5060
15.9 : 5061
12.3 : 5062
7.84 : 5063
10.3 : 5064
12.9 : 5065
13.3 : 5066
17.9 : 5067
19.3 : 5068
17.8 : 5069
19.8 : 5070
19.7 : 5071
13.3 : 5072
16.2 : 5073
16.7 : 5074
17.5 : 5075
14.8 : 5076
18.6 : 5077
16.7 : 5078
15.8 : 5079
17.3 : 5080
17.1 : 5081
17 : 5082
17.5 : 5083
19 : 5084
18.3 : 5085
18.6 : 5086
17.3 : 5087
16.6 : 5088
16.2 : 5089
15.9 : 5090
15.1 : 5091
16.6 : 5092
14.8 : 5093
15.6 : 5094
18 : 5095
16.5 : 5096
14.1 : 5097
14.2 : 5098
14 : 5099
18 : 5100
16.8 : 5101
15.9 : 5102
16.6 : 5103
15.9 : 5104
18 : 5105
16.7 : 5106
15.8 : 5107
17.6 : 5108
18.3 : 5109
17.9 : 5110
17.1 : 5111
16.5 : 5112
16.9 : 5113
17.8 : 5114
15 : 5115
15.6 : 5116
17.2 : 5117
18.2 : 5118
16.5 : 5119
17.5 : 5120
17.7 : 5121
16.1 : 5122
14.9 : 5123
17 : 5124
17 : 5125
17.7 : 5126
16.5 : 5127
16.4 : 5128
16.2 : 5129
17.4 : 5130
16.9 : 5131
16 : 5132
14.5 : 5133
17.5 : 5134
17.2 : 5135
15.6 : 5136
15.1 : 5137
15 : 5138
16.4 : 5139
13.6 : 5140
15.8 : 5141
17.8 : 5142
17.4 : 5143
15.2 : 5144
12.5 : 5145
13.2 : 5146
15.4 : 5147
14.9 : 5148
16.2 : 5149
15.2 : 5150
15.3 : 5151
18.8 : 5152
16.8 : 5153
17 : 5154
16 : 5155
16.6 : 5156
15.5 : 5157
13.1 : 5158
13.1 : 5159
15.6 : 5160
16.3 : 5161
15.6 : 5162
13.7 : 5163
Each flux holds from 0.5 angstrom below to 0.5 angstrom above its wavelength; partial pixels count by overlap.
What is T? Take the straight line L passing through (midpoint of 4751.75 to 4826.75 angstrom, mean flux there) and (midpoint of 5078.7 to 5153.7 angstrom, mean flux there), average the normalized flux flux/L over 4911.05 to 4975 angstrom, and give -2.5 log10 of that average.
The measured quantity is -0.16 mag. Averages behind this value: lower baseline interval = 17.9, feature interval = 19.9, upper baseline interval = 16.4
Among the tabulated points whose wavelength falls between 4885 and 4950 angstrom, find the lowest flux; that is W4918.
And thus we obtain 4.18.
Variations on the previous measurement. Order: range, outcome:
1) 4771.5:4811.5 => 14.4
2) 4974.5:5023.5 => 18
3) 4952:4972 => 18.3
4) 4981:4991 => 19.7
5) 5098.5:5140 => 13.6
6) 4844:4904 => 1.7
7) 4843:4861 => 15.9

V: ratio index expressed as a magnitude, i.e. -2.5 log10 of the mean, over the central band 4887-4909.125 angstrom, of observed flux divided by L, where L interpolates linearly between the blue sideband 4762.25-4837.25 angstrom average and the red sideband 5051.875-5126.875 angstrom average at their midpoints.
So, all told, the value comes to 0.109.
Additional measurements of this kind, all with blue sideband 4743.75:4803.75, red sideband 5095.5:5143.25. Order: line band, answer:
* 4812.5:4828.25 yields 0.13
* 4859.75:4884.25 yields 0.12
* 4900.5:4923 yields -0.04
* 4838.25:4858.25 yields -0.03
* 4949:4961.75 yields -0.17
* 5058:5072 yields 0.10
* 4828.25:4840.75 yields -0.01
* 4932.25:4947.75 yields -0.15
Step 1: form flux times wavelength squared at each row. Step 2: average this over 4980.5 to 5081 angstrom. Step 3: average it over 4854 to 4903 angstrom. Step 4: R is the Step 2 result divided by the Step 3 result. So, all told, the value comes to 1.3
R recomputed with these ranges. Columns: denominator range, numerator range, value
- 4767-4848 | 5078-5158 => 1.05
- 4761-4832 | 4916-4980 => 1.22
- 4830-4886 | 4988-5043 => 1.31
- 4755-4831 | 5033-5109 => 1.06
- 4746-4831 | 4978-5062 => 1.25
